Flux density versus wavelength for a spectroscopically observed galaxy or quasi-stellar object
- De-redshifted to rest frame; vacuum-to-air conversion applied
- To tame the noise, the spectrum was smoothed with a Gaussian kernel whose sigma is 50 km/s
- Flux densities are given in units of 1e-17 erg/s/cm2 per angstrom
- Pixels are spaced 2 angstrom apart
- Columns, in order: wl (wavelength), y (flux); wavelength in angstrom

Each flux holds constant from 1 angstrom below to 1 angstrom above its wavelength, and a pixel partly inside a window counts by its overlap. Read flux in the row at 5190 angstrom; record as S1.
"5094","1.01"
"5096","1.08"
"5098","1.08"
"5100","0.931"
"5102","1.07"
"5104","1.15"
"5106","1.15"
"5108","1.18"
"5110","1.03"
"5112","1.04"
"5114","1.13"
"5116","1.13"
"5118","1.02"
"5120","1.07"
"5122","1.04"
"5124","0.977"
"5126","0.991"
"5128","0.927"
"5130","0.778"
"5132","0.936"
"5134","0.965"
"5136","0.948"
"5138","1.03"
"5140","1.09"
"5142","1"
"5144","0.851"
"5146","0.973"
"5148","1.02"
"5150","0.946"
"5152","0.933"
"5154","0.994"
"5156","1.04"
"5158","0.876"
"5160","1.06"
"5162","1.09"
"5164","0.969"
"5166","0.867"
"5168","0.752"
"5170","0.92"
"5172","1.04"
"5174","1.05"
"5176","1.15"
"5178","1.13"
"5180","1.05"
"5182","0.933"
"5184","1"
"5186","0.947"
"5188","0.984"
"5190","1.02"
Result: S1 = 1.02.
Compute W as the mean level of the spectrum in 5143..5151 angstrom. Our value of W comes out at 0.948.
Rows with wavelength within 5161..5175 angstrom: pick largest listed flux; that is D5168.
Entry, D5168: 1.09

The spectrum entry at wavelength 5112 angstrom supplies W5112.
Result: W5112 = 1.04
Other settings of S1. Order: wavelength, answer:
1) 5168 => 0.752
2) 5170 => 0.92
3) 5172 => 1.04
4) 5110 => 1.03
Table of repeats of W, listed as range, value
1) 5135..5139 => 0.989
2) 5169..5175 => 1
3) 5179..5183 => 0.992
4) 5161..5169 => 0.919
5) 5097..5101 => 1.01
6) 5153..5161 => 0.992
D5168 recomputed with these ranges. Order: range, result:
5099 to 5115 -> 1.18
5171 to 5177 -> 1.15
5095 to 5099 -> 1.08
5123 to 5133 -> 0.991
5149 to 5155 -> 0.994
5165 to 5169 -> 0.867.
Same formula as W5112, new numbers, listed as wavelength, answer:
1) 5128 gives 0.927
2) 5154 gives 0.994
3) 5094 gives 1.01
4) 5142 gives 1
